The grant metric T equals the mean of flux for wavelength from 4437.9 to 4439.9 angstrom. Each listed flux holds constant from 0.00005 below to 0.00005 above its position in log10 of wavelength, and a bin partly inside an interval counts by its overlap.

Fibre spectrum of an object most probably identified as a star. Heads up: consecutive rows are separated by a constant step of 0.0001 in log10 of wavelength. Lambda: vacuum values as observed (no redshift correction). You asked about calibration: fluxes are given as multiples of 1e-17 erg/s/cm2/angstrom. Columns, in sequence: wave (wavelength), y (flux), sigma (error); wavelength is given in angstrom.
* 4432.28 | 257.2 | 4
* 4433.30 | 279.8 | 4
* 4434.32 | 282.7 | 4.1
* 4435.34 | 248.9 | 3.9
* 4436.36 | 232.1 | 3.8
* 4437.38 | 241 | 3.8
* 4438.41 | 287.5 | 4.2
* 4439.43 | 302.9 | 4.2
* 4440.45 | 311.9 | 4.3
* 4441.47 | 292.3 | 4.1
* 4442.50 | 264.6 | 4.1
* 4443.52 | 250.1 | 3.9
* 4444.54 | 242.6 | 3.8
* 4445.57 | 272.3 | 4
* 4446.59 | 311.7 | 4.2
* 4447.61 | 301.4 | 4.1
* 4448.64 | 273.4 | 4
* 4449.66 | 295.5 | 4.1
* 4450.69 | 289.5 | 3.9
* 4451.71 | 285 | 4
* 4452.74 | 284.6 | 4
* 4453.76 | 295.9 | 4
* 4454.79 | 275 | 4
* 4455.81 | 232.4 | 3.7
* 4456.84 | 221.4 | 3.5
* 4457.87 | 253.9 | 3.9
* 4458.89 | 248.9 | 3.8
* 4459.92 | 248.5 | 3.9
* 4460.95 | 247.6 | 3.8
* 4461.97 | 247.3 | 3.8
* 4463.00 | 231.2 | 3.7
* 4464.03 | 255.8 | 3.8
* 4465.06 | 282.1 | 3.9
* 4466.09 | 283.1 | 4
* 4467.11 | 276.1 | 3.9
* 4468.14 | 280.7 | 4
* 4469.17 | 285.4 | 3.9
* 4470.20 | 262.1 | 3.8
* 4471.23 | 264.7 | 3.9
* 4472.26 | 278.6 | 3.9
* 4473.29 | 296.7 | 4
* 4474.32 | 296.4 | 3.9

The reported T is 295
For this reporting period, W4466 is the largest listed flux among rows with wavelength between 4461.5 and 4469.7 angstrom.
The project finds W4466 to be 285.4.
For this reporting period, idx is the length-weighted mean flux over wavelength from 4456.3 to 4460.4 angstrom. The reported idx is 243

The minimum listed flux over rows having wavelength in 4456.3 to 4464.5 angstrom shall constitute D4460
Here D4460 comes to 221.4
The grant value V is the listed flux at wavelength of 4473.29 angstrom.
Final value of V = 296.7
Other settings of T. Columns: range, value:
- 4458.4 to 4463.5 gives 245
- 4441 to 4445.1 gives 262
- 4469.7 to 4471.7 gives 263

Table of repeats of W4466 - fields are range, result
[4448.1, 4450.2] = 295.5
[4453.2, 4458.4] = 295.9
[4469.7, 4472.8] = 278.6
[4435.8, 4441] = 311.9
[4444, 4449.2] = 311.7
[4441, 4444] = 292.3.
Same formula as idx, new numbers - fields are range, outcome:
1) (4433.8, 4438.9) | 258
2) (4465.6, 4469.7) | 282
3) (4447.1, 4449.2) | 288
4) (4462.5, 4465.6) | 256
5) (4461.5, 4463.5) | 239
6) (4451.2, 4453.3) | 285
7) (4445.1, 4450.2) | 291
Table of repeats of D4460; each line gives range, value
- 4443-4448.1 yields 242.6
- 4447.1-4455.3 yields 273.4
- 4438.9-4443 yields 264.6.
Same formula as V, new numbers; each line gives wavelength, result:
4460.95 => 247.6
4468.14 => 280.7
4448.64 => 273.4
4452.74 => 284.6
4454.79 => 275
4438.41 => 287.5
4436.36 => 232.1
